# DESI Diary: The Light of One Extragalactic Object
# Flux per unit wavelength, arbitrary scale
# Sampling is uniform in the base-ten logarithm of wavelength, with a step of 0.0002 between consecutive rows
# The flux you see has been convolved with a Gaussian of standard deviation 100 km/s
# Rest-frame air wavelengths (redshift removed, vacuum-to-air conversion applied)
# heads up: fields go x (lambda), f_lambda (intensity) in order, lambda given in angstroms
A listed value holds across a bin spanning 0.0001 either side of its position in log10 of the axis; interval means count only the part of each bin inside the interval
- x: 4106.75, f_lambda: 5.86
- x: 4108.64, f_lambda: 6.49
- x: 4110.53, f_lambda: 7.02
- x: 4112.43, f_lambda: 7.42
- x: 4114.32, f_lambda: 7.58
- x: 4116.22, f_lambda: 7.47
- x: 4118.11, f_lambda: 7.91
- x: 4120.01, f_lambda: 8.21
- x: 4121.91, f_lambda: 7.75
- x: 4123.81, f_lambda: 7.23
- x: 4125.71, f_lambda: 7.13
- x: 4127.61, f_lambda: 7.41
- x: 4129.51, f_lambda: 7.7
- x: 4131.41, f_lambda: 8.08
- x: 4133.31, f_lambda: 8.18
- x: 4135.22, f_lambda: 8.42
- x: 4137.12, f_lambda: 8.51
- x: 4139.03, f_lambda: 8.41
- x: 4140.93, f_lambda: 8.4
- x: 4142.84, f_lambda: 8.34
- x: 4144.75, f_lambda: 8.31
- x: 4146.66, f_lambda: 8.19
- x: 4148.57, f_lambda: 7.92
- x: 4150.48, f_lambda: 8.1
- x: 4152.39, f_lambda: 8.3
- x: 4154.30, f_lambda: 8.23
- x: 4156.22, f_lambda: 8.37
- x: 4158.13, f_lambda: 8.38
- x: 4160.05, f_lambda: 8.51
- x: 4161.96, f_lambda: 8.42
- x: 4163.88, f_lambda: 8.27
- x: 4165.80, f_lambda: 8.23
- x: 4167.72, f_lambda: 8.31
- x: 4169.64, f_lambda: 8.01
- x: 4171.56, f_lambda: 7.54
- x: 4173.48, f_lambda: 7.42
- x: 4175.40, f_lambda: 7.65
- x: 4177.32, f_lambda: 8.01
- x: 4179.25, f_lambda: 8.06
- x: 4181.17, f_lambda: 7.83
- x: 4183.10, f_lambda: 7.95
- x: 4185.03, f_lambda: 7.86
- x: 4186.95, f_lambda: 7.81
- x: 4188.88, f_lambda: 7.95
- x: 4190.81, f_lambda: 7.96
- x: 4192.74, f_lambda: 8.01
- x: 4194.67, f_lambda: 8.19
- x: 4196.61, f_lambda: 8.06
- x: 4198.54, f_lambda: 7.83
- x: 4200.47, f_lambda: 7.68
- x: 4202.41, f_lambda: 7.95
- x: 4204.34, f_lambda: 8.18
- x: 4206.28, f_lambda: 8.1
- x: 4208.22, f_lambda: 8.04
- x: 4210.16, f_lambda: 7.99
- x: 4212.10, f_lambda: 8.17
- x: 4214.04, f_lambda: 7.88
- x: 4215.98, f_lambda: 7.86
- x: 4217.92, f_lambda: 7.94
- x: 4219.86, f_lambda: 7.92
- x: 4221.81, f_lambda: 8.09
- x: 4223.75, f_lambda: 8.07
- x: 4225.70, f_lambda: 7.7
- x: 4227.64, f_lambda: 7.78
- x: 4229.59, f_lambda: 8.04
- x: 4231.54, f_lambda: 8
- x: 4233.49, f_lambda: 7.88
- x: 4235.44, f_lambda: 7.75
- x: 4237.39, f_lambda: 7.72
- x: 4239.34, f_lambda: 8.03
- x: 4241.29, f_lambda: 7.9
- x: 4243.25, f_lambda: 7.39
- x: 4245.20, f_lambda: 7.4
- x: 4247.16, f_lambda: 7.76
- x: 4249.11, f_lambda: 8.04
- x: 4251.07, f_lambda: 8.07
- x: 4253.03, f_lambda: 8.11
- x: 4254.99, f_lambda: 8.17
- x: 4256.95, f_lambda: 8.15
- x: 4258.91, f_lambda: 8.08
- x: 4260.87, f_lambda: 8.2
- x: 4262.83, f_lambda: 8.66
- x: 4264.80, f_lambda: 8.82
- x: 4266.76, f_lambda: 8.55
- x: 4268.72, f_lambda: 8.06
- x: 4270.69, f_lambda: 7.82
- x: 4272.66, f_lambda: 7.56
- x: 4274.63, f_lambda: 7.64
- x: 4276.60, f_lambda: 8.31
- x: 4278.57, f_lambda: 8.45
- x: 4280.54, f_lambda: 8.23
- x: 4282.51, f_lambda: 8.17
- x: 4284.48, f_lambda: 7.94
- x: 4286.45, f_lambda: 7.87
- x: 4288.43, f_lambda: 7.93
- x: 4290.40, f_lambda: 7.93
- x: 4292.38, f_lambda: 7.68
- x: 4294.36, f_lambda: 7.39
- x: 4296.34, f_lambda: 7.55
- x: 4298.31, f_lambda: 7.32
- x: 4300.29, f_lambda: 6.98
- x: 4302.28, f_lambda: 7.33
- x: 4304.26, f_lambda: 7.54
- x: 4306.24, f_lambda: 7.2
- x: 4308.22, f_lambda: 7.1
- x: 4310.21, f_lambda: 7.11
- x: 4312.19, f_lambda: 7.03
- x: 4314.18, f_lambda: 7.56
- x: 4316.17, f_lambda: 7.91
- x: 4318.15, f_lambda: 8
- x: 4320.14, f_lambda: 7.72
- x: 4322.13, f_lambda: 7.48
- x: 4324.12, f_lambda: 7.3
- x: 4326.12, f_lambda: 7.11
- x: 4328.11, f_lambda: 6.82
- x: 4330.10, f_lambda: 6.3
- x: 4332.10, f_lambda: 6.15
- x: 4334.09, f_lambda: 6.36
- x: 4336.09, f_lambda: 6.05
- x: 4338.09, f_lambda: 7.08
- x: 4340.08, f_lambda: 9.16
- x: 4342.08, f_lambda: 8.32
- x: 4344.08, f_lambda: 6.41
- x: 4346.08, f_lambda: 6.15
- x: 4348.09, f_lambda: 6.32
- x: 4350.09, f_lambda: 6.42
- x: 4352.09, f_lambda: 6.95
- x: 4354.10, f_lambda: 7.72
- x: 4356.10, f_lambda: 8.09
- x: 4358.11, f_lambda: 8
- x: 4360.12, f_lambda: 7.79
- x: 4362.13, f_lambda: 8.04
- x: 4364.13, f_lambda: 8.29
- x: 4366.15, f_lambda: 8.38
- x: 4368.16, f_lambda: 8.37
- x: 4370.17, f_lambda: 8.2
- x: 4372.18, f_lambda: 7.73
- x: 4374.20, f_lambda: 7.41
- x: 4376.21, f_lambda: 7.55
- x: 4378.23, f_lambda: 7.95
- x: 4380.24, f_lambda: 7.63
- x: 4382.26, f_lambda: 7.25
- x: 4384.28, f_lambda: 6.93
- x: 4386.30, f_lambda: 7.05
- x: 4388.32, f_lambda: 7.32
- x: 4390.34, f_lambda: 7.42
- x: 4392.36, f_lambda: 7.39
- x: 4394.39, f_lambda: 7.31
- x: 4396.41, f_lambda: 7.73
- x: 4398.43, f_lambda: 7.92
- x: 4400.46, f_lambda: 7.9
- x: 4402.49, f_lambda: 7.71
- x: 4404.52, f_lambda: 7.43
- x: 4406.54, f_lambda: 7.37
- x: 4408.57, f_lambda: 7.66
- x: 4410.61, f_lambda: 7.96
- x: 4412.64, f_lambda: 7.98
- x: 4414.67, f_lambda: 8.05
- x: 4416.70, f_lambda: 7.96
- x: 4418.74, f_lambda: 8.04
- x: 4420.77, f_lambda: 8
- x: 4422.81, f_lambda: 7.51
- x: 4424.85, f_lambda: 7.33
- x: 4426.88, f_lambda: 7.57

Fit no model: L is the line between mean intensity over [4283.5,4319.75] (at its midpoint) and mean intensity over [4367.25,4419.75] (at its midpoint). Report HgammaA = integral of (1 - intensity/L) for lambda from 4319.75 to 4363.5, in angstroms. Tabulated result 2.4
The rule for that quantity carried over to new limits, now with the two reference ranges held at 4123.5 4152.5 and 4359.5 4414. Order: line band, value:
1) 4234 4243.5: 0.14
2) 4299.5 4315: 1.14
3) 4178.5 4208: 0.03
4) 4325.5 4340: 1.99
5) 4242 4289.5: -1.14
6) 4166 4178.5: 0.23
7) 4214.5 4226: -0.01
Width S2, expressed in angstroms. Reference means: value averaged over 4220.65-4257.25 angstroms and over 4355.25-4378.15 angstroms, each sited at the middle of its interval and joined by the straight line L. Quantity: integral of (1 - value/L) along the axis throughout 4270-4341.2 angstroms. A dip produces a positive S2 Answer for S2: 4.17 angstroms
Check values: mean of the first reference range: 7.89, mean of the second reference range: 7.98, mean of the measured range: 7.47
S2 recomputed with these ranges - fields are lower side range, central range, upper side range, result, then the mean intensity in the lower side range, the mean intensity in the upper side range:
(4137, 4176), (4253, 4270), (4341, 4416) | -0.9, 8.18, 7.57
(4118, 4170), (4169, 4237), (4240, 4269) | 1.6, 8.12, 8.09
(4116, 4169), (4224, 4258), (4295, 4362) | -1.1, 8.11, 7.23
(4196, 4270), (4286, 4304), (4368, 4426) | 0.7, 8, 7.65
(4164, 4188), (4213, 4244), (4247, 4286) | 0.6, 7.9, 8.15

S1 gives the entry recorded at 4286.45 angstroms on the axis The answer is 7.87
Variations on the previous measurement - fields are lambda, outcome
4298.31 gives 7.32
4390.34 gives 7.42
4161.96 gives 8.42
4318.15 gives 8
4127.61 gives 7.41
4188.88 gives 7.95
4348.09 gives 6.32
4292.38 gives 7.68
